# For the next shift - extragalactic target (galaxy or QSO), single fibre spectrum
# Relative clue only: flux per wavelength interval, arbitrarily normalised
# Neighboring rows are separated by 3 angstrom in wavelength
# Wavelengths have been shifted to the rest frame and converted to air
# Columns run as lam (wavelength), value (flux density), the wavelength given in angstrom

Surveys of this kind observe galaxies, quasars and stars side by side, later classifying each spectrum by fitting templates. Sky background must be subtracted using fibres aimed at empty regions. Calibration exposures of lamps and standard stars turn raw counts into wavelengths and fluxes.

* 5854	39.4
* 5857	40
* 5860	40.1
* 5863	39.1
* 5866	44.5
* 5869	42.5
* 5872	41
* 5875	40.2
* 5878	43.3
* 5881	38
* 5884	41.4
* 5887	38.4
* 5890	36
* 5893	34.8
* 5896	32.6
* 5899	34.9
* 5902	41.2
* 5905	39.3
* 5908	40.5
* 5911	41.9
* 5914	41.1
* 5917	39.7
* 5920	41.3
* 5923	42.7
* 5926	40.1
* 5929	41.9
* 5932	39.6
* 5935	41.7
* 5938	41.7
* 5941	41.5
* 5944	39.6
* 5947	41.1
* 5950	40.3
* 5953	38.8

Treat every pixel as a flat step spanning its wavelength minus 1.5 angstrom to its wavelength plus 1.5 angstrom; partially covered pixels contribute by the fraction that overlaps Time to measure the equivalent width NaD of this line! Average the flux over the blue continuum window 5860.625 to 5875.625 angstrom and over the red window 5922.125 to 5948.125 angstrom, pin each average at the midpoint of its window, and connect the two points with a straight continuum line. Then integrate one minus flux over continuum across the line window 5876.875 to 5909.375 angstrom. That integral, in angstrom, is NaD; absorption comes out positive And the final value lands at 2.5 angstrom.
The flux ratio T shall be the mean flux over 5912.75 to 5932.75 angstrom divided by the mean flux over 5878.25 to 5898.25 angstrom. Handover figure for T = 1.1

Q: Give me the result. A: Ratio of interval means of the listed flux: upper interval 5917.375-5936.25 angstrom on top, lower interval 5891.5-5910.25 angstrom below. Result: 1.10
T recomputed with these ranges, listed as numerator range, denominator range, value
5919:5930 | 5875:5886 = 1.02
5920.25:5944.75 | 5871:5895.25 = 1.06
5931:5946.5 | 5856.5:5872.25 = 0.99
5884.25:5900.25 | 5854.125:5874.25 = 0.87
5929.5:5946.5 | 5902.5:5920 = 1.01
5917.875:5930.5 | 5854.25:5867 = 1.02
